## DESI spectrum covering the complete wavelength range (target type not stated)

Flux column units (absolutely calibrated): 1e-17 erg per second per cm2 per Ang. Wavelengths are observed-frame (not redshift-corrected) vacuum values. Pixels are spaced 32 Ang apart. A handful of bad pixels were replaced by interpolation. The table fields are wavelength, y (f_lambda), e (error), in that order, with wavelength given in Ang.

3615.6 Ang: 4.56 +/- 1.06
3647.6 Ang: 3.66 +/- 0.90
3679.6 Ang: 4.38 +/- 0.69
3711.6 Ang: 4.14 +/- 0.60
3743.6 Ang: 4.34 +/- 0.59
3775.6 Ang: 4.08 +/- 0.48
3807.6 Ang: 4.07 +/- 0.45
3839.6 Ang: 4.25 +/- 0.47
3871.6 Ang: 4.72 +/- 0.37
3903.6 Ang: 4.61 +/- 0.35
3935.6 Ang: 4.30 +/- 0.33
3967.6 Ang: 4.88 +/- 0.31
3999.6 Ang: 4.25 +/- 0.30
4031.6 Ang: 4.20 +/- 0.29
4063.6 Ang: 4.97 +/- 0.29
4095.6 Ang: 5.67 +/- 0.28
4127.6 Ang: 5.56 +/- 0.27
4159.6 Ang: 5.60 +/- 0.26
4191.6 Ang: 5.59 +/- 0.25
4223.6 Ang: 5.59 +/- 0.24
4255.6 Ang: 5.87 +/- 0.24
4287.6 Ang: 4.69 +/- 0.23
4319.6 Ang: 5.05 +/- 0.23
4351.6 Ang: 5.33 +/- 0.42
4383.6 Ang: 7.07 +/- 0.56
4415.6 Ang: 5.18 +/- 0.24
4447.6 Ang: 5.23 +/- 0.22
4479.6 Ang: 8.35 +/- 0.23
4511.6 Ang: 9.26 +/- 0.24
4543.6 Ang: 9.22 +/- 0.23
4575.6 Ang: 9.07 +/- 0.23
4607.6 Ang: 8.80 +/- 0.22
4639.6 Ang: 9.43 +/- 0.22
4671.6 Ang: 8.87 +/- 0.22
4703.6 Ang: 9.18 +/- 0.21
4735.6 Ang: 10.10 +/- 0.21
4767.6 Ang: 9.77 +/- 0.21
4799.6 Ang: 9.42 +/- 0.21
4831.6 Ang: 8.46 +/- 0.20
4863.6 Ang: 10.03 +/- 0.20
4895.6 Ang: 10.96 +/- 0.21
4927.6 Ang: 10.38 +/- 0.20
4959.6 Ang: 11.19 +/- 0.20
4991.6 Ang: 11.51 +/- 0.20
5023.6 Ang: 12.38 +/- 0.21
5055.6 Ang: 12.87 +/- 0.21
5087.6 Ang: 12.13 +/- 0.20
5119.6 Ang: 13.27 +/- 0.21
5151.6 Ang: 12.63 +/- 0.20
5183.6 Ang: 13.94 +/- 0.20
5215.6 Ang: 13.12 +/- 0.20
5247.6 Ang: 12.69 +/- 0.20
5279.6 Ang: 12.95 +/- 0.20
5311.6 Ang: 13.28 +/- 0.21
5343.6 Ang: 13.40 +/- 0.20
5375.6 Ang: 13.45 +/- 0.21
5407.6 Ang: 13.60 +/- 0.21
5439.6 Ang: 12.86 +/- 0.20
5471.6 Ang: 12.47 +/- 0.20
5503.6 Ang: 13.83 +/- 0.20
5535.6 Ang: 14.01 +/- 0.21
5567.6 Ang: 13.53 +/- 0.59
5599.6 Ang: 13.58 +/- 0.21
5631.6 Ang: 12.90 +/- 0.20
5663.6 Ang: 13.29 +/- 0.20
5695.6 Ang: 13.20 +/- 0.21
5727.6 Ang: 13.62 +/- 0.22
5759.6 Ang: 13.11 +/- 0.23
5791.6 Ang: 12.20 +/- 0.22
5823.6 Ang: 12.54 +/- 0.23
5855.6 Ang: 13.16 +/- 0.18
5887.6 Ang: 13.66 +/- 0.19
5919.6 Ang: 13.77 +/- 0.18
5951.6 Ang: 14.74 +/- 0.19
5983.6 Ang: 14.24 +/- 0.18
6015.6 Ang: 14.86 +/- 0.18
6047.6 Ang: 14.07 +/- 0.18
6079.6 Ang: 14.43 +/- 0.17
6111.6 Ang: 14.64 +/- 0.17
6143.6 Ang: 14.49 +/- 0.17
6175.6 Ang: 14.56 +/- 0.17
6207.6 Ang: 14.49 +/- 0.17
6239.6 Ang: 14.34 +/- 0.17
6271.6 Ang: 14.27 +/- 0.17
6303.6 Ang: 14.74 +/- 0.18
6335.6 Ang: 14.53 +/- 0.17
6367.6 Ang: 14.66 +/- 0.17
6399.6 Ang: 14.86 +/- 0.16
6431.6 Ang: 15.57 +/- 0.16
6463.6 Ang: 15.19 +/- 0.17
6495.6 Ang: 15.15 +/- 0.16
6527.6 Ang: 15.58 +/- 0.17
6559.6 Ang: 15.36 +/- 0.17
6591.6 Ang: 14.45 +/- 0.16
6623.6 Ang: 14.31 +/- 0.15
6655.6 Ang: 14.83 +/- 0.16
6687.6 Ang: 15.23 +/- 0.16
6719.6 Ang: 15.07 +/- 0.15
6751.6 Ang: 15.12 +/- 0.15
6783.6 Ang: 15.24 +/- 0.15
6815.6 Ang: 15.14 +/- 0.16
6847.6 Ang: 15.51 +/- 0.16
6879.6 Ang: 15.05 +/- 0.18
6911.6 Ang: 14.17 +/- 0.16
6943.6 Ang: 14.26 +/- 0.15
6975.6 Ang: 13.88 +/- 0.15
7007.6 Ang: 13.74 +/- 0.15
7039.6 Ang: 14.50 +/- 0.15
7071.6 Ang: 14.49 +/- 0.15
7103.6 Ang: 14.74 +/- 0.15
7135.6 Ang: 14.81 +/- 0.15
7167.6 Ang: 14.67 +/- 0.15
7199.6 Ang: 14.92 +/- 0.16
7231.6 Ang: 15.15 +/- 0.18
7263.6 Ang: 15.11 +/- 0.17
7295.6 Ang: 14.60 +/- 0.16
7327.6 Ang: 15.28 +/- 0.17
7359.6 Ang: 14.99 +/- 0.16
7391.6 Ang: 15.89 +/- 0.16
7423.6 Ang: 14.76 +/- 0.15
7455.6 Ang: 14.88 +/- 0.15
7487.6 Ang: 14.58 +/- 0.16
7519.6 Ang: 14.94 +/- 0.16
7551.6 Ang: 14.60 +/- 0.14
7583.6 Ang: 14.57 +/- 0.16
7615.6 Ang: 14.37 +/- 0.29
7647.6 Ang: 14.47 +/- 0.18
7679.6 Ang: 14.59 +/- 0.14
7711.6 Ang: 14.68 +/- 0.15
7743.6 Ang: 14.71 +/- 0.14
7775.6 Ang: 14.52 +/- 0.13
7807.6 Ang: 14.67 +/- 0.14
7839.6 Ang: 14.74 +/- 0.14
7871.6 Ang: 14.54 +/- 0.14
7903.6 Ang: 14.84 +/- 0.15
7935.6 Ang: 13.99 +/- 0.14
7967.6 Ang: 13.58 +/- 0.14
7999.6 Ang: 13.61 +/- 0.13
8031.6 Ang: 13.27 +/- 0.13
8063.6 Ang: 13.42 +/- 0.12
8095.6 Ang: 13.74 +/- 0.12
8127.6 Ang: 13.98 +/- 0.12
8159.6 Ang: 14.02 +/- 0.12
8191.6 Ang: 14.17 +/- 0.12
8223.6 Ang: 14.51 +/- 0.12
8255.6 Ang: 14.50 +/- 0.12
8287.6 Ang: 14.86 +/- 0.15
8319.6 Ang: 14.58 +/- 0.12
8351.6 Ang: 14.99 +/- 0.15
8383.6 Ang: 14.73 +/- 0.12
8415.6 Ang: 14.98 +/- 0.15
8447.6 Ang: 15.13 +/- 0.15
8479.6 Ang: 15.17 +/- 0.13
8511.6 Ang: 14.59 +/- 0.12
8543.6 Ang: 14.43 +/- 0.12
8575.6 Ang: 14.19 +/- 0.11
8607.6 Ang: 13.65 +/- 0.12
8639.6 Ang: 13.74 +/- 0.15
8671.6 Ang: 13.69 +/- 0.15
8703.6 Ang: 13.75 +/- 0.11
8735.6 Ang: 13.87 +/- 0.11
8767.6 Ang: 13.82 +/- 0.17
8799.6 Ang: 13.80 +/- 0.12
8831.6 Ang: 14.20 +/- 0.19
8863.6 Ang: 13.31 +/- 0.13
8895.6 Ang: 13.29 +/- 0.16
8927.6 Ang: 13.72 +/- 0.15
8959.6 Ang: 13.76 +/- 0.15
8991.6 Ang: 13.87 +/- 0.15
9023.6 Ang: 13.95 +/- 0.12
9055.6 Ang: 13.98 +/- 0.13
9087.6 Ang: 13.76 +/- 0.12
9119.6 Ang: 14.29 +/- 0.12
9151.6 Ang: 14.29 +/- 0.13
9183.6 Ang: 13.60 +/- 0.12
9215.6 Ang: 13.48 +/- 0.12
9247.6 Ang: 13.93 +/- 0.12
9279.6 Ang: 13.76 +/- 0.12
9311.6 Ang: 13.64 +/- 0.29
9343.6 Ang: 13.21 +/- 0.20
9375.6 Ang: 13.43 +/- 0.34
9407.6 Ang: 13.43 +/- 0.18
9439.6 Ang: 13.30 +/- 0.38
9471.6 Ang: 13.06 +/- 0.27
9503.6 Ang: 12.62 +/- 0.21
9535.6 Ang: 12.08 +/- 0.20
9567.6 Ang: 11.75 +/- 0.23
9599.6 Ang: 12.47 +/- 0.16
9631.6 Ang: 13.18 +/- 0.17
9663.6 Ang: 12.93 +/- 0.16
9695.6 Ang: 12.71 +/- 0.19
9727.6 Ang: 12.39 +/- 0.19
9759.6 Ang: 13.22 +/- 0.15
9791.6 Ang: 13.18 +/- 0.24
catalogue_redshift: 0.12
